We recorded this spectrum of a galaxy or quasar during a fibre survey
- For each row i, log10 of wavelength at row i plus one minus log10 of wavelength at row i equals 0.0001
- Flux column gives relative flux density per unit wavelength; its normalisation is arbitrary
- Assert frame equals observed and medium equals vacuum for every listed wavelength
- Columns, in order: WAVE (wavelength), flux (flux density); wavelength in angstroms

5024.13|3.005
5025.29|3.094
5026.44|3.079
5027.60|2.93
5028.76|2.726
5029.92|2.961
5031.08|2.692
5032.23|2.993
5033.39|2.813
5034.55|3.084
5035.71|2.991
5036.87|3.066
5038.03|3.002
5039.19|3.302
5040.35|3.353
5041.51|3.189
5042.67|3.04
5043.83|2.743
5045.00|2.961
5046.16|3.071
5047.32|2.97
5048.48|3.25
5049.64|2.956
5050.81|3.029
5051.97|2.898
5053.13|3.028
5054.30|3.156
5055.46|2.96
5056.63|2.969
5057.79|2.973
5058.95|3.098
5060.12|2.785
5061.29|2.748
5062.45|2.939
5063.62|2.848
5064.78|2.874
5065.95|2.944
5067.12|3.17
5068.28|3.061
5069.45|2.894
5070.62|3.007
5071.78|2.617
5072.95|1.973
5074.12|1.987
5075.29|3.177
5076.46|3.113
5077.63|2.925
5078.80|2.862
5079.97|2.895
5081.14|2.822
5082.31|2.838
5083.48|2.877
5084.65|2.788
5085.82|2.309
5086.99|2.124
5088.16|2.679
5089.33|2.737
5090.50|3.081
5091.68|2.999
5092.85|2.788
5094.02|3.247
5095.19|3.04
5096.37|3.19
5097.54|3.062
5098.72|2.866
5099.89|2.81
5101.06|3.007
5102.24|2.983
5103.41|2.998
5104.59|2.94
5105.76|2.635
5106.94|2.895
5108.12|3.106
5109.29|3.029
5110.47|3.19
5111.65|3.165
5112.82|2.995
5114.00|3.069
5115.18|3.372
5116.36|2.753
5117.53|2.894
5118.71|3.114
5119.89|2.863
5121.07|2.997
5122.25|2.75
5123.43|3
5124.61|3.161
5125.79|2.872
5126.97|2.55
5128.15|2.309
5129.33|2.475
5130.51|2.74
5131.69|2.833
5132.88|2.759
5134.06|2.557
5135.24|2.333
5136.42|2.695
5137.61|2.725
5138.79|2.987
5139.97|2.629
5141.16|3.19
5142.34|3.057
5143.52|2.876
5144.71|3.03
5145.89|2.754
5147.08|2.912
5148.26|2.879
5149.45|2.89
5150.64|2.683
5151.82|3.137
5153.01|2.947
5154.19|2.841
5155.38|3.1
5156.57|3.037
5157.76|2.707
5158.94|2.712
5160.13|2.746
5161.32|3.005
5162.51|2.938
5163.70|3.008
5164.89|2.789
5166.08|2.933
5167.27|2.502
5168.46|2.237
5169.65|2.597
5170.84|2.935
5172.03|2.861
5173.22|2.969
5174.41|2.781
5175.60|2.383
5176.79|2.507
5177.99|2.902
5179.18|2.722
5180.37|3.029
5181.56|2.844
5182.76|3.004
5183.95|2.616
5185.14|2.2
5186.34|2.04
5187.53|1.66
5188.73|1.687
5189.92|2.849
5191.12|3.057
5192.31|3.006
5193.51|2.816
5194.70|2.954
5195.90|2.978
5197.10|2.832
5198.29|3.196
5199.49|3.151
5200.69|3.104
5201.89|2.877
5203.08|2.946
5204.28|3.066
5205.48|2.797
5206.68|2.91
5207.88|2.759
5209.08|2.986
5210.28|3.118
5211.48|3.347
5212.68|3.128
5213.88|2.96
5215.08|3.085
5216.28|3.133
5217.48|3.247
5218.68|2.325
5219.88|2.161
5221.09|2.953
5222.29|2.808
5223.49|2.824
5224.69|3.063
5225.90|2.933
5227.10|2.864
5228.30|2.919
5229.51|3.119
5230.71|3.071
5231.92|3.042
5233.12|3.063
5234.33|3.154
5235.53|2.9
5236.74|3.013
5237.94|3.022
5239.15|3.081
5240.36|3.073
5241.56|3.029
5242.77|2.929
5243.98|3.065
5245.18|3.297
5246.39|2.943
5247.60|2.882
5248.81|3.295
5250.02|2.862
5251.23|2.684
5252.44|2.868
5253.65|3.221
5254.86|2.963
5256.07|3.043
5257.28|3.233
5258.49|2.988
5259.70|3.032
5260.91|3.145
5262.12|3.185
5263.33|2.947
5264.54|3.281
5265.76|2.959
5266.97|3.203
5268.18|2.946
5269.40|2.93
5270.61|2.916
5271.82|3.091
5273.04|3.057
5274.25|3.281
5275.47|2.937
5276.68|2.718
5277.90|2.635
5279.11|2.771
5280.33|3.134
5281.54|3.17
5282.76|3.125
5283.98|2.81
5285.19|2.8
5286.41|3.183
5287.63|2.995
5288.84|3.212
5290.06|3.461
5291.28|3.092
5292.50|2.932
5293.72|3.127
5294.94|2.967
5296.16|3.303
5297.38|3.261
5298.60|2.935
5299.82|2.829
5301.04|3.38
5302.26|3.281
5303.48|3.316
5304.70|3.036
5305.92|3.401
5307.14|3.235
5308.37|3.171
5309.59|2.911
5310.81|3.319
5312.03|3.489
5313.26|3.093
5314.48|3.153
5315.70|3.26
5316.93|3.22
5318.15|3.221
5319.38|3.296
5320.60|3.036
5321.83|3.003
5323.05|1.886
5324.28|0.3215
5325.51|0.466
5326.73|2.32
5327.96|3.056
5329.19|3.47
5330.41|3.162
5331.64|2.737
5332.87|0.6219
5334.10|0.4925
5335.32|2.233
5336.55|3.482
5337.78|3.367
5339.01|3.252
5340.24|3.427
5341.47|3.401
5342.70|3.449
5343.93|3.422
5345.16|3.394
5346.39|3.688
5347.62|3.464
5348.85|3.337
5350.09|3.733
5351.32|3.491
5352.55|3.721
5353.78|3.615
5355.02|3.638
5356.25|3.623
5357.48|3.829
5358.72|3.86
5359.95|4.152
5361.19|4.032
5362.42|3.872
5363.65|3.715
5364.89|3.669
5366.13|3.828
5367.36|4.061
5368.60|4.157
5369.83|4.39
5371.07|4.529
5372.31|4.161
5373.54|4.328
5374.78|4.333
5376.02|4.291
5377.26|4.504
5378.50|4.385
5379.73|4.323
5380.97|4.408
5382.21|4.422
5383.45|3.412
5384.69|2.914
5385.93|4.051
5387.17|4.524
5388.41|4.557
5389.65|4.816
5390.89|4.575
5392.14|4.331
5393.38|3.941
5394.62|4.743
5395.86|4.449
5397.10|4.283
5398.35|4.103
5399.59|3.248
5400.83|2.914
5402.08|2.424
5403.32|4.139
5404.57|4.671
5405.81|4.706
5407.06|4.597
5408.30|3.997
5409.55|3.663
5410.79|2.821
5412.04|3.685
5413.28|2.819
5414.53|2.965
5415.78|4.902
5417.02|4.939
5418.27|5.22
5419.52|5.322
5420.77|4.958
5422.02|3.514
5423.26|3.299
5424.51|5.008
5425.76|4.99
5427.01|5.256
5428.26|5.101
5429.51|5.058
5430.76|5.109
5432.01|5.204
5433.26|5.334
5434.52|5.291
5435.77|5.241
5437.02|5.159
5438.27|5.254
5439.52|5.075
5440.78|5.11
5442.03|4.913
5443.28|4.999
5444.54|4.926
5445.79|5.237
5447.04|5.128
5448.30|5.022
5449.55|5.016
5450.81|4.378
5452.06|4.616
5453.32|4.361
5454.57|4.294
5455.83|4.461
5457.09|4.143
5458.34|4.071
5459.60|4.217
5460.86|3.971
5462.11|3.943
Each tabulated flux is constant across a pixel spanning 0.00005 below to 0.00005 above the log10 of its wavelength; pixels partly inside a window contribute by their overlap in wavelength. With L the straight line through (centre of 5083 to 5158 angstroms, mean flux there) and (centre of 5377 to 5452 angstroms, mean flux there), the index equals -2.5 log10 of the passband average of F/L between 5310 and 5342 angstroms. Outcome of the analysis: 0.43 mag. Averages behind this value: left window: 2.88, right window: 4.46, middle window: 2.68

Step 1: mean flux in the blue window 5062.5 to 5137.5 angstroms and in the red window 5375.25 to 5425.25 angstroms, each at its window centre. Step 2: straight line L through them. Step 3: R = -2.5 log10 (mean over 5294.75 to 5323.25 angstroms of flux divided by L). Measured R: 0.19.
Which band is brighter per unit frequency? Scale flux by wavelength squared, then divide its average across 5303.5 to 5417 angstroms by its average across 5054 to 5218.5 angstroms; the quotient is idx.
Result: 1.4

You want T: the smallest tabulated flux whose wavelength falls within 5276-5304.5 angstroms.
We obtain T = 2.635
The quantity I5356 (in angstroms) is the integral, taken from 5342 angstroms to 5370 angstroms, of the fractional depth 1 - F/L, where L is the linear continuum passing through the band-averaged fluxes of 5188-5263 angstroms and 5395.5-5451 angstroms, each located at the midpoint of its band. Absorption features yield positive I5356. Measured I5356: 1.8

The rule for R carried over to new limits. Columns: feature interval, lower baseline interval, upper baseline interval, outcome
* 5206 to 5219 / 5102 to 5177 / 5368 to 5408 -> 0.08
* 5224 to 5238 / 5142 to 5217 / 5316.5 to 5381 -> -0.01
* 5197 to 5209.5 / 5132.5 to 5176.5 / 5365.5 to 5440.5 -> 0.05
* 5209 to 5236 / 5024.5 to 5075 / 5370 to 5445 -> 0.22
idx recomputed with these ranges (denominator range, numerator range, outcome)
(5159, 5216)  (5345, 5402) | 1.52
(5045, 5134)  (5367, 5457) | 1.74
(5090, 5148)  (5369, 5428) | 1.61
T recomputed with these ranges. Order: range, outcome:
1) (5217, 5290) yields 2.161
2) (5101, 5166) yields 2.309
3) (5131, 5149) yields 2.333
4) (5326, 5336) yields 0.4925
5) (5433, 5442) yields 5.075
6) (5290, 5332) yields 0.3215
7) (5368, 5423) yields 2.424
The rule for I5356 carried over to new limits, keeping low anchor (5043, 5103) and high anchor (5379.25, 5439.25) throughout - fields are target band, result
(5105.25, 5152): 3.8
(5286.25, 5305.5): 3.6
